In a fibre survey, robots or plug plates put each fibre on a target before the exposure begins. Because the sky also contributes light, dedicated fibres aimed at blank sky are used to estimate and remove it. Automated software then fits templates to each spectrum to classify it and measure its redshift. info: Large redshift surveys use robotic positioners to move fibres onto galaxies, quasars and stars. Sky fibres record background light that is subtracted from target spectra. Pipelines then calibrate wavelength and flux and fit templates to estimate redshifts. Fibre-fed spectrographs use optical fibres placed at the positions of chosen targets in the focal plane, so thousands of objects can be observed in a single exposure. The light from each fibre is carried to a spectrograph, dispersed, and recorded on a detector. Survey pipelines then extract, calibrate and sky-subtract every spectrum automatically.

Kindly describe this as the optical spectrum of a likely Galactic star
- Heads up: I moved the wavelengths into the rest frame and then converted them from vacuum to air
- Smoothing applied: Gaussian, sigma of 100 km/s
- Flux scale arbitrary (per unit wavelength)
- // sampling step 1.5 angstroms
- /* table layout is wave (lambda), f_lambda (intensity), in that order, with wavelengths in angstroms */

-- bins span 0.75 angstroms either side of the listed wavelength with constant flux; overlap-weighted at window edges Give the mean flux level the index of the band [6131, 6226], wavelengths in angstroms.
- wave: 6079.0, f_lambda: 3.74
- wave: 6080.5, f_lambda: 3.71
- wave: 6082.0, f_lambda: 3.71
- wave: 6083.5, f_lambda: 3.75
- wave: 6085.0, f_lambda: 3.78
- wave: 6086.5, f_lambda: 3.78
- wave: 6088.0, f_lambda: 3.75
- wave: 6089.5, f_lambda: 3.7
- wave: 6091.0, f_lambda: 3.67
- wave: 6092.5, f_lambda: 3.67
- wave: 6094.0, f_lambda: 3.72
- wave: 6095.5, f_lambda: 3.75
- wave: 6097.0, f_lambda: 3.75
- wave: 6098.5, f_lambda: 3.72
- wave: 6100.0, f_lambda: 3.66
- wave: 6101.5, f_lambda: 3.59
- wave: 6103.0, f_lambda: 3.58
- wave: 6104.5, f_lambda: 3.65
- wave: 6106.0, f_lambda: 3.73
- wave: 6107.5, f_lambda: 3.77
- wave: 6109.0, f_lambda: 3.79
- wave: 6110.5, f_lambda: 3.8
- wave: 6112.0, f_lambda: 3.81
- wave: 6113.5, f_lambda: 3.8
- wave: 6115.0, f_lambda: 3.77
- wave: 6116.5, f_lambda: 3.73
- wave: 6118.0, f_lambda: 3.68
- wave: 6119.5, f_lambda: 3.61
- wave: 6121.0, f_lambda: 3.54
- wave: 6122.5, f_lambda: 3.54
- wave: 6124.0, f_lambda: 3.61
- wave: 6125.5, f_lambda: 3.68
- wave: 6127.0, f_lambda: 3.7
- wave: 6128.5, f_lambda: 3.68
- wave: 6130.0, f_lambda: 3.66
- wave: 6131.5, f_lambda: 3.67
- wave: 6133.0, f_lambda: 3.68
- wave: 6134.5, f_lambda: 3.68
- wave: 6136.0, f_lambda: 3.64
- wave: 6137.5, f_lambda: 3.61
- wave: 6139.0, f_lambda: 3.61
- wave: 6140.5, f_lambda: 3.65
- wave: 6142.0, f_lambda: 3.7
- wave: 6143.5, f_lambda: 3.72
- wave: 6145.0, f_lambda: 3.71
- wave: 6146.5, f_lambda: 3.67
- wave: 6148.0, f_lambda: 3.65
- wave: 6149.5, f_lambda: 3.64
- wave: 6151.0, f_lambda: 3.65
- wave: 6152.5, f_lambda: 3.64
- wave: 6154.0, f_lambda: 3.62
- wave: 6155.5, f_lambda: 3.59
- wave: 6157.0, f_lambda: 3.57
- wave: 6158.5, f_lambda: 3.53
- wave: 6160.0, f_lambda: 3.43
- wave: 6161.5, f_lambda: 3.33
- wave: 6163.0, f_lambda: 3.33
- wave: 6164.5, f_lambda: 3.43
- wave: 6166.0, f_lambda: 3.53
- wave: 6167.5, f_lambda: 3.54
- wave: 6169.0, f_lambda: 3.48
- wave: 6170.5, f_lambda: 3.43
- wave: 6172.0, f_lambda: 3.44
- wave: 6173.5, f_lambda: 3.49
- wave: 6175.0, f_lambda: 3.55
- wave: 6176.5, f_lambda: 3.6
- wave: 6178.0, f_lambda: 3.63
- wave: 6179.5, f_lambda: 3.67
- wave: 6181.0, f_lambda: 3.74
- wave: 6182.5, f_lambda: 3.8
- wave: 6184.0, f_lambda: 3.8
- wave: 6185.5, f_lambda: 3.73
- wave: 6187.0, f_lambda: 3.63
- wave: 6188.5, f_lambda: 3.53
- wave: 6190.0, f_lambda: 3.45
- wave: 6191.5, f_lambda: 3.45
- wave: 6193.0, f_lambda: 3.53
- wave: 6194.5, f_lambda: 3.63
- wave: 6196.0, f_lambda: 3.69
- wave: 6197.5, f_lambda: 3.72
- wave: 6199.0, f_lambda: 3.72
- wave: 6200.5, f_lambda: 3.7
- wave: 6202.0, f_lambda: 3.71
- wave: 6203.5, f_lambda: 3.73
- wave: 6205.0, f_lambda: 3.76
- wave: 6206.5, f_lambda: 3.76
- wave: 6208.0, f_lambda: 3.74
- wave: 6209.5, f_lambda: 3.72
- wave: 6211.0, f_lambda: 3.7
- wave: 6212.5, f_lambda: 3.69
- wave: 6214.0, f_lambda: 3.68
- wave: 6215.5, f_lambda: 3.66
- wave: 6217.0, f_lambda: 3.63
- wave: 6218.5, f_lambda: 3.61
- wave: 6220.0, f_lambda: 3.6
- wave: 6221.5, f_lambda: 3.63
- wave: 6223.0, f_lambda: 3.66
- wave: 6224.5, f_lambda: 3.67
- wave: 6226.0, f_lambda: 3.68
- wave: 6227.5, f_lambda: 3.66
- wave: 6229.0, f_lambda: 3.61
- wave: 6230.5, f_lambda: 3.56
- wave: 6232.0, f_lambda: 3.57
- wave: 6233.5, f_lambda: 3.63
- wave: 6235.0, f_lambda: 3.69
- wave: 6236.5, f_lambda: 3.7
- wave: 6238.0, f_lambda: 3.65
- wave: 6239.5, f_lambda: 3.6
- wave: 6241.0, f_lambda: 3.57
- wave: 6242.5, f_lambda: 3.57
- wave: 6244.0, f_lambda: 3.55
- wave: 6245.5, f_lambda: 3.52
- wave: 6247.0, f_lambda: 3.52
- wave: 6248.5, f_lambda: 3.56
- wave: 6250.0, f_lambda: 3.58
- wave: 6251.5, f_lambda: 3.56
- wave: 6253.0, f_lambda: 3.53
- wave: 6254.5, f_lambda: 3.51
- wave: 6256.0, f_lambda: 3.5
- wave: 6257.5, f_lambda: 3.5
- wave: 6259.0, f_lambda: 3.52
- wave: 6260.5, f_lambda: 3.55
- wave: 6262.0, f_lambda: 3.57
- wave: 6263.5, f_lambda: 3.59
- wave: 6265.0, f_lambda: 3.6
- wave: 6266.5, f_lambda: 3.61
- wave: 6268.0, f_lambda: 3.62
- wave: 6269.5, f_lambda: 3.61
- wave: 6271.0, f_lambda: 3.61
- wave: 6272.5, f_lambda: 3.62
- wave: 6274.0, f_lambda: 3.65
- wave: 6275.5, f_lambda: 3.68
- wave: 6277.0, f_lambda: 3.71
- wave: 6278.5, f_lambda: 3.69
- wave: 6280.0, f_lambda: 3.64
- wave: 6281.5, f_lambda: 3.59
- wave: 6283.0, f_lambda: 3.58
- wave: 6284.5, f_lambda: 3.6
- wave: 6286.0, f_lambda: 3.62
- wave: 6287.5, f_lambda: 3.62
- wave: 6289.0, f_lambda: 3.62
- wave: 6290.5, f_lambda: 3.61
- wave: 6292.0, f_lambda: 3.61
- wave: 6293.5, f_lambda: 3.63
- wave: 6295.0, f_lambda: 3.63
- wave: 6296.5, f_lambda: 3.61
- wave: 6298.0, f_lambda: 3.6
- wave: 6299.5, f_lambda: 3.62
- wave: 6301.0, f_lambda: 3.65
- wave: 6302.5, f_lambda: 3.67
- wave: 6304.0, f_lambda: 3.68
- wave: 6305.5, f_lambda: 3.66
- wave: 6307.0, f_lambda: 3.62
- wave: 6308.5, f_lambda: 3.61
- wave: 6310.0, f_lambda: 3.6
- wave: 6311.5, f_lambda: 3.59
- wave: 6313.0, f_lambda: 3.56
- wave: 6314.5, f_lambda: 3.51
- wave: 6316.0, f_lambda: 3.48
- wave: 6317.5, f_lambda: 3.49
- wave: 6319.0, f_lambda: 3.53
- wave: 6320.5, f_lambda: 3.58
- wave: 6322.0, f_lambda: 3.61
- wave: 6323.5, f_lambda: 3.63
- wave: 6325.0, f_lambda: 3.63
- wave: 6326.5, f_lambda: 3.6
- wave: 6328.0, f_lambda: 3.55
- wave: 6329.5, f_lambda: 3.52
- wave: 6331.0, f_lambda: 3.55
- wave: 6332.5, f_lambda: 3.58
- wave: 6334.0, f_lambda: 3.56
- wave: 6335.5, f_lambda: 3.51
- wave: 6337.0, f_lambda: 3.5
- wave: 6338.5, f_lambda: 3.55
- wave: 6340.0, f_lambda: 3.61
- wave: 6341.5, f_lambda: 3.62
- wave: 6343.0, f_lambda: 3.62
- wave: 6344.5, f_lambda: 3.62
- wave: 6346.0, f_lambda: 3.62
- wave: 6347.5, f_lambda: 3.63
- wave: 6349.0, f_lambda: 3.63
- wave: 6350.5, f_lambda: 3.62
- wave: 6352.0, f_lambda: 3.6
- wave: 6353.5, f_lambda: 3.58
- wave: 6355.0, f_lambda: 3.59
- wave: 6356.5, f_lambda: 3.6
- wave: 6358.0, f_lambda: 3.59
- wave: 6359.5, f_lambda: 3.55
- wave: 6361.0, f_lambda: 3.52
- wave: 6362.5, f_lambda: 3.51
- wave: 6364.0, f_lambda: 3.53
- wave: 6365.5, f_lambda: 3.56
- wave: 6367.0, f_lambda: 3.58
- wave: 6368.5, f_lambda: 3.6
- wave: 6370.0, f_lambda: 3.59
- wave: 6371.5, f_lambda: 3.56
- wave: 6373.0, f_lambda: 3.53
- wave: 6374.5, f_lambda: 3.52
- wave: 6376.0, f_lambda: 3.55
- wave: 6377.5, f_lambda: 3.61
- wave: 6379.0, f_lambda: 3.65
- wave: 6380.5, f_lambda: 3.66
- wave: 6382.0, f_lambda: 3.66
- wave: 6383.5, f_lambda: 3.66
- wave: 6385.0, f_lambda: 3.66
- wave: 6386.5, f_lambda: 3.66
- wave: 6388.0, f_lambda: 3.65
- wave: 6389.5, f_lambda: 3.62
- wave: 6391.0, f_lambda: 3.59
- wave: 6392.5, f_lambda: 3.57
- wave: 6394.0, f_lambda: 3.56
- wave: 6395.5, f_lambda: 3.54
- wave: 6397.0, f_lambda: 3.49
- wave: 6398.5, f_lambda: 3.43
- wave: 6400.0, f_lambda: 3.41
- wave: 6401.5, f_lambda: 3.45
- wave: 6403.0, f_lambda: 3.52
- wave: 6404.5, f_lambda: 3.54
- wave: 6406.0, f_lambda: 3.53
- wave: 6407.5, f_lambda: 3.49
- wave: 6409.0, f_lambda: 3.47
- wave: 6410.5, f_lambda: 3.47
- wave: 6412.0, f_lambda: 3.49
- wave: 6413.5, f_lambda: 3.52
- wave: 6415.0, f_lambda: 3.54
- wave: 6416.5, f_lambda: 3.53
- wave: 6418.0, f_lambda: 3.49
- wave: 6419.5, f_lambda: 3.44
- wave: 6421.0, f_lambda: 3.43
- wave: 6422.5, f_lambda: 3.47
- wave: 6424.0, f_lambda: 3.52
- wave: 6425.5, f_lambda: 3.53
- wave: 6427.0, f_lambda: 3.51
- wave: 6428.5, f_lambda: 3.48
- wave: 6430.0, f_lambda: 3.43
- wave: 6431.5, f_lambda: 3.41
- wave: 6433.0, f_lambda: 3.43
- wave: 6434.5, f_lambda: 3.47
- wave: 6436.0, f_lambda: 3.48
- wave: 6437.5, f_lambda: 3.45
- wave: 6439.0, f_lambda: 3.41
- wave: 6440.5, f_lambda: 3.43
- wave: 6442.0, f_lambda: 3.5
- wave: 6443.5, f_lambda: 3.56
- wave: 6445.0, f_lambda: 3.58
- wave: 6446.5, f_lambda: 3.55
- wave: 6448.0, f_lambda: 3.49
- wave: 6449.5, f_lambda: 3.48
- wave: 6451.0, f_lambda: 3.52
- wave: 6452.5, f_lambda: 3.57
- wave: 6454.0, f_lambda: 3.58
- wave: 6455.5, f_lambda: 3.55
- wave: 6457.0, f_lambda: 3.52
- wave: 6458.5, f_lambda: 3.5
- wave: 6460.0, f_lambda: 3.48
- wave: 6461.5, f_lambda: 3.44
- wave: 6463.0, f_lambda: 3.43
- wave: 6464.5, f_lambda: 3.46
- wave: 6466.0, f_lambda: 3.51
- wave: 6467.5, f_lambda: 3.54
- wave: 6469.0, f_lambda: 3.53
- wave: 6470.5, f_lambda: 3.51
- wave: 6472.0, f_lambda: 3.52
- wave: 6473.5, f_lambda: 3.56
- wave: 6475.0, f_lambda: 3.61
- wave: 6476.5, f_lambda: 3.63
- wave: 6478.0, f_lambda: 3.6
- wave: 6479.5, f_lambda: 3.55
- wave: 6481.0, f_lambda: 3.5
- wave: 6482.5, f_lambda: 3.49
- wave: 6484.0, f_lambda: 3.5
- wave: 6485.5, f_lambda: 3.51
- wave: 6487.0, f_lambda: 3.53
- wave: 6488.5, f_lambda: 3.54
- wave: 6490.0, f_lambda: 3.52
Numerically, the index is 3.62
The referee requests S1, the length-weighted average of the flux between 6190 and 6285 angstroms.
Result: 3.62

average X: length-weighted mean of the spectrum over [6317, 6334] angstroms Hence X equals 3.57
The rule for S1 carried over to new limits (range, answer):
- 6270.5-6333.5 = 3.61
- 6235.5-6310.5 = 3.6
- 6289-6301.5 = 3.62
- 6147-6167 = 3.54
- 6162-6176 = 3.47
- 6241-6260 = 3.54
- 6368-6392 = 3.61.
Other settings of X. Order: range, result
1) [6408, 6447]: 3.48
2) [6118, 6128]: 3.62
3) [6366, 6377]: 3.56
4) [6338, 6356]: 3.61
